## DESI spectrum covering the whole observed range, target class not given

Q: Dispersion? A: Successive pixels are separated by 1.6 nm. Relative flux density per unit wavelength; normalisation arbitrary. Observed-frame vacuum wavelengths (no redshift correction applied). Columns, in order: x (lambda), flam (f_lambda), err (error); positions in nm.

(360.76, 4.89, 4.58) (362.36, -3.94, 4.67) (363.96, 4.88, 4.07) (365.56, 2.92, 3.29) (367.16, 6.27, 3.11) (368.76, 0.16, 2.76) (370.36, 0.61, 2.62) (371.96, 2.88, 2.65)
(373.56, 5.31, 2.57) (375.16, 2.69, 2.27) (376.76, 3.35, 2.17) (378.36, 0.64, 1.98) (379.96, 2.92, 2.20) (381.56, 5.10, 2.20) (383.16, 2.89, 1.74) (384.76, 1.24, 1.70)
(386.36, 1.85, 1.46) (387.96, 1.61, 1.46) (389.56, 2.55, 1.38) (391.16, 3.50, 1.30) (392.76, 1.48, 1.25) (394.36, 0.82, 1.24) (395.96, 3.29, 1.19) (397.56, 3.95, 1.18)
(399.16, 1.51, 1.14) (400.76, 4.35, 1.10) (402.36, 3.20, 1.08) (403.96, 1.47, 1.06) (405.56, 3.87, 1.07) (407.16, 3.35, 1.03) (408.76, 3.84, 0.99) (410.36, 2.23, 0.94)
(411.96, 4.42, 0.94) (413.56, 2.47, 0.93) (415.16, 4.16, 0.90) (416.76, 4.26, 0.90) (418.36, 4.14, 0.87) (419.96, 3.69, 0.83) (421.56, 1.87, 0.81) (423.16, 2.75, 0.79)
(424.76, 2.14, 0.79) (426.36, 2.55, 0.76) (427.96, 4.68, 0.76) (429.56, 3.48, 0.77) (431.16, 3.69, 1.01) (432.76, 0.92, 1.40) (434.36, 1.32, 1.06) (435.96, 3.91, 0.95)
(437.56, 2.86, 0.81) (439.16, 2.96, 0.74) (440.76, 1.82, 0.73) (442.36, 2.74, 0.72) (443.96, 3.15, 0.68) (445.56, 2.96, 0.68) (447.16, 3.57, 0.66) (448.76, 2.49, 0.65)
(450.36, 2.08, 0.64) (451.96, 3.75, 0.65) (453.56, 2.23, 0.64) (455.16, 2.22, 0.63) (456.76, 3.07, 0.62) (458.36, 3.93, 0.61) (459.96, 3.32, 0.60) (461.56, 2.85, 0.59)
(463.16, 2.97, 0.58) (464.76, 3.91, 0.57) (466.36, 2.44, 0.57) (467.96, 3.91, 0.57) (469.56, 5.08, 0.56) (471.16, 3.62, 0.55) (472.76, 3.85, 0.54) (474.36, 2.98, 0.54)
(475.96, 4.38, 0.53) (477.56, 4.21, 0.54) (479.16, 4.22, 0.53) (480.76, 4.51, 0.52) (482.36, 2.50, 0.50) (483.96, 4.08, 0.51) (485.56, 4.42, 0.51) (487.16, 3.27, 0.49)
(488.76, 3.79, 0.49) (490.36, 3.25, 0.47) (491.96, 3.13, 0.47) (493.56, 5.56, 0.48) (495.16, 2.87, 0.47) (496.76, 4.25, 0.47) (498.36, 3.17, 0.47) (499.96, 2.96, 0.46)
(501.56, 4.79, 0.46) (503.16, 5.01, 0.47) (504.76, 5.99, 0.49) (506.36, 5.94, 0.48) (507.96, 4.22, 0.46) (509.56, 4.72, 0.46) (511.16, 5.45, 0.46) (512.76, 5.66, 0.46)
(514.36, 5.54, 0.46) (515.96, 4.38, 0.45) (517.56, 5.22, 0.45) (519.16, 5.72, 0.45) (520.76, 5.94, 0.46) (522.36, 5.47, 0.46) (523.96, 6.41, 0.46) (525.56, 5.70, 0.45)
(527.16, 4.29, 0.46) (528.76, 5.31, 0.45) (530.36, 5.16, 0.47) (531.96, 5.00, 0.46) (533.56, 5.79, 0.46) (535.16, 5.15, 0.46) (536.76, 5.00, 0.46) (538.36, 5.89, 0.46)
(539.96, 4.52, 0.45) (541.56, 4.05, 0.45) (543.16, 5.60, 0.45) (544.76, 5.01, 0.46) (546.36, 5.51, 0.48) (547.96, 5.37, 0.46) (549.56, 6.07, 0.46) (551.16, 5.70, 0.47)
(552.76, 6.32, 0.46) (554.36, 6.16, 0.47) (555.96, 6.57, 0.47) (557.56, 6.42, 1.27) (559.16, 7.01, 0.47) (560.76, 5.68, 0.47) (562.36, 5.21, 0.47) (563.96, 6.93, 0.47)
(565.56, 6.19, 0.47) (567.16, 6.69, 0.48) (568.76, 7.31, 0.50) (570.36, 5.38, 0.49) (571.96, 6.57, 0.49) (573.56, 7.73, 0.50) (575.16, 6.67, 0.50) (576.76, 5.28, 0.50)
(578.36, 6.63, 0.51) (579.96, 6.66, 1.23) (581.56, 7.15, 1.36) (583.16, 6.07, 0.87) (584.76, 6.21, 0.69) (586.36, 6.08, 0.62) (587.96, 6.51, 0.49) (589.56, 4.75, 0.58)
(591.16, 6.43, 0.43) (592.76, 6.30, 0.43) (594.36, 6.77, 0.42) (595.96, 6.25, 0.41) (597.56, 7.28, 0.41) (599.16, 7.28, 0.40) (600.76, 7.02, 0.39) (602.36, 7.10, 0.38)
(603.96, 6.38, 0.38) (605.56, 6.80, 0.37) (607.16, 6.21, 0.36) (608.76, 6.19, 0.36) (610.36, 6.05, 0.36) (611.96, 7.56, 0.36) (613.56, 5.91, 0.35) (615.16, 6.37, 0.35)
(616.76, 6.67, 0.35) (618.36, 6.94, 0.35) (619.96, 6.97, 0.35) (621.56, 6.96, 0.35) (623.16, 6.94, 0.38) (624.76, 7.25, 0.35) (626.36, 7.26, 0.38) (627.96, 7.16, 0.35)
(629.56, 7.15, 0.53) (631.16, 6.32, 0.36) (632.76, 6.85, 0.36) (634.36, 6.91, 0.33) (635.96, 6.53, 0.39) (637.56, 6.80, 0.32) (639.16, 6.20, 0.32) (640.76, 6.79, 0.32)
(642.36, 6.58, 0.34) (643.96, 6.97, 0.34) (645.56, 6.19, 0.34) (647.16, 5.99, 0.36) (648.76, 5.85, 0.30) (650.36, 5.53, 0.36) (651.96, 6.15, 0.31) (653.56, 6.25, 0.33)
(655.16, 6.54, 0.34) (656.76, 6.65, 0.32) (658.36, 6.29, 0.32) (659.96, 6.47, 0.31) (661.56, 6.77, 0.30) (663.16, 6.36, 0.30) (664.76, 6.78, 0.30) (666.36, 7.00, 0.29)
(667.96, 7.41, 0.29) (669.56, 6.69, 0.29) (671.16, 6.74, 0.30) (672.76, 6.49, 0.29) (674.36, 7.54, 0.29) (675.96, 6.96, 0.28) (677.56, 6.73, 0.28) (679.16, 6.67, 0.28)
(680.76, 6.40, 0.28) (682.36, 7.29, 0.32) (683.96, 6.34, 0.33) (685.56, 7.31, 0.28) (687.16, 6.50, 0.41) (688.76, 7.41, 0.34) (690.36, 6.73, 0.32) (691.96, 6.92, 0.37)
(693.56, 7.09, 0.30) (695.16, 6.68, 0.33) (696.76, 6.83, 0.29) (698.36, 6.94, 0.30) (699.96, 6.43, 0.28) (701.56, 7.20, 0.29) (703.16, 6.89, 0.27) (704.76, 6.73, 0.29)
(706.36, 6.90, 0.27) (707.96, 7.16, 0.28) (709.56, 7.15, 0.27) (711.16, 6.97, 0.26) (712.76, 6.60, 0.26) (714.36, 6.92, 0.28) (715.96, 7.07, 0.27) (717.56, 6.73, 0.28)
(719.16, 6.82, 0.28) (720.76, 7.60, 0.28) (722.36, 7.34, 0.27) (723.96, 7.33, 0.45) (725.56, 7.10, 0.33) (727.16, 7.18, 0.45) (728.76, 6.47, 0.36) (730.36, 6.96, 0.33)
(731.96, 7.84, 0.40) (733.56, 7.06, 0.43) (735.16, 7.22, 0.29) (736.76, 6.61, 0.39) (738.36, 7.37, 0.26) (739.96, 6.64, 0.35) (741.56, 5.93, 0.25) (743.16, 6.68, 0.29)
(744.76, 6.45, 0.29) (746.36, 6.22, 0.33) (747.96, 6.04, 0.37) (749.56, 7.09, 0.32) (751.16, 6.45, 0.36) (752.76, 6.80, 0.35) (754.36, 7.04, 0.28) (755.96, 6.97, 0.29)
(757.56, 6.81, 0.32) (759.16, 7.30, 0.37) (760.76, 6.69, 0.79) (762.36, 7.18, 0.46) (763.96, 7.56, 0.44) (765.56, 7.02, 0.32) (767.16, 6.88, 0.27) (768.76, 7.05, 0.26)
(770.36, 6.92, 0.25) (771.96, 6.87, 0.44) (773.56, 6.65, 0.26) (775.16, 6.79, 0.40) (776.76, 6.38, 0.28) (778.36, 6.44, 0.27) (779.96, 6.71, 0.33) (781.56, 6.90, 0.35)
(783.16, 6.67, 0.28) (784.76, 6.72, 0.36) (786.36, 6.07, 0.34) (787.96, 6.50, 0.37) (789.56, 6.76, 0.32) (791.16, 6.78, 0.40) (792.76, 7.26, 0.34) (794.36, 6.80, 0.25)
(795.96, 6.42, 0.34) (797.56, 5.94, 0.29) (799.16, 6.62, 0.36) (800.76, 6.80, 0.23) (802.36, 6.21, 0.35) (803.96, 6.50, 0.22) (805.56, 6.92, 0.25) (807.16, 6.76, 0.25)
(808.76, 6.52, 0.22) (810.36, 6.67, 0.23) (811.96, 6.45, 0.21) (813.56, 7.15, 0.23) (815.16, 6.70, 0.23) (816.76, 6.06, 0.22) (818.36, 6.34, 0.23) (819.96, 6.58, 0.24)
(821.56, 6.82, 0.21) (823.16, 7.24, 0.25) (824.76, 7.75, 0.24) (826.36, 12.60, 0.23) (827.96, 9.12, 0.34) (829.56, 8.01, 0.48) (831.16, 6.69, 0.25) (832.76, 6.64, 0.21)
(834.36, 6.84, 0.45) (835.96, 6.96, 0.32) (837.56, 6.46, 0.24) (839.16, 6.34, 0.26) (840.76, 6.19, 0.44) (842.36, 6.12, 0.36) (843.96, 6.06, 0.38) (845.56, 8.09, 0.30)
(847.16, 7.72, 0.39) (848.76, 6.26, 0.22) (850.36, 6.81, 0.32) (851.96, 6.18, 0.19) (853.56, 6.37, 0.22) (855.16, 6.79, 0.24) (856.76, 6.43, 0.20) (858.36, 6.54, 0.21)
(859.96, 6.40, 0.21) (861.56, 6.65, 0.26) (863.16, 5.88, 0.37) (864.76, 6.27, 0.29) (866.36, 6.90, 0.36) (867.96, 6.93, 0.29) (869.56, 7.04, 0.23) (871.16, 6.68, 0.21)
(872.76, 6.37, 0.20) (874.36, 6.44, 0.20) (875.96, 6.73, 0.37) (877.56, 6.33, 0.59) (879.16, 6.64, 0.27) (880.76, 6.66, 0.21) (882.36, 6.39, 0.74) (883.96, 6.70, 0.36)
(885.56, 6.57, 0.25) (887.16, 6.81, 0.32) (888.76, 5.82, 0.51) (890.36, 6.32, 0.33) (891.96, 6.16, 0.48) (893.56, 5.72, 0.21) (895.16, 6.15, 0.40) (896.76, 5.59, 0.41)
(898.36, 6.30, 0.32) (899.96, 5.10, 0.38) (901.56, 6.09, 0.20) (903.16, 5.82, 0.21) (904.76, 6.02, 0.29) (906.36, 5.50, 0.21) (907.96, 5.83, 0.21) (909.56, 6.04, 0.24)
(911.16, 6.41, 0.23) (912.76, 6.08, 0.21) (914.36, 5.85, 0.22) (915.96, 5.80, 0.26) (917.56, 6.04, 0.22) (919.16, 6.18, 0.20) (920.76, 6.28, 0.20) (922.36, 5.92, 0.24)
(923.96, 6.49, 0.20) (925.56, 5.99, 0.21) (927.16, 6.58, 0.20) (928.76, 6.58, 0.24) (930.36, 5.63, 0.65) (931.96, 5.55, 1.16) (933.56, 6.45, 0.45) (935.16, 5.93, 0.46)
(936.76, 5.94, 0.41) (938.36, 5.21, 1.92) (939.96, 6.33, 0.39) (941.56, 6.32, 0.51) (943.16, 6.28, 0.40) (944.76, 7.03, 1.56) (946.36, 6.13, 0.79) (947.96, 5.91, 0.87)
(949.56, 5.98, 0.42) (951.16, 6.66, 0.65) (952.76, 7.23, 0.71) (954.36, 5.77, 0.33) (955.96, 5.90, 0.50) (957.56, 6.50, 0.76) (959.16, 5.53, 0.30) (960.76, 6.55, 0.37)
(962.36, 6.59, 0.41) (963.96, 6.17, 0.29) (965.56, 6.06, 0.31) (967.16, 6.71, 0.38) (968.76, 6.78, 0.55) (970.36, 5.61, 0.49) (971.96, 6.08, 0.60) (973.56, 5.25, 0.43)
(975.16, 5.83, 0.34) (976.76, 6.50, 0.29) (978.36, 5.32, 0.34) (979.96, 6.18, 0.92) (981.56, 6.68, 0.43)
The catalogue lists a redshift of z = 0.258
